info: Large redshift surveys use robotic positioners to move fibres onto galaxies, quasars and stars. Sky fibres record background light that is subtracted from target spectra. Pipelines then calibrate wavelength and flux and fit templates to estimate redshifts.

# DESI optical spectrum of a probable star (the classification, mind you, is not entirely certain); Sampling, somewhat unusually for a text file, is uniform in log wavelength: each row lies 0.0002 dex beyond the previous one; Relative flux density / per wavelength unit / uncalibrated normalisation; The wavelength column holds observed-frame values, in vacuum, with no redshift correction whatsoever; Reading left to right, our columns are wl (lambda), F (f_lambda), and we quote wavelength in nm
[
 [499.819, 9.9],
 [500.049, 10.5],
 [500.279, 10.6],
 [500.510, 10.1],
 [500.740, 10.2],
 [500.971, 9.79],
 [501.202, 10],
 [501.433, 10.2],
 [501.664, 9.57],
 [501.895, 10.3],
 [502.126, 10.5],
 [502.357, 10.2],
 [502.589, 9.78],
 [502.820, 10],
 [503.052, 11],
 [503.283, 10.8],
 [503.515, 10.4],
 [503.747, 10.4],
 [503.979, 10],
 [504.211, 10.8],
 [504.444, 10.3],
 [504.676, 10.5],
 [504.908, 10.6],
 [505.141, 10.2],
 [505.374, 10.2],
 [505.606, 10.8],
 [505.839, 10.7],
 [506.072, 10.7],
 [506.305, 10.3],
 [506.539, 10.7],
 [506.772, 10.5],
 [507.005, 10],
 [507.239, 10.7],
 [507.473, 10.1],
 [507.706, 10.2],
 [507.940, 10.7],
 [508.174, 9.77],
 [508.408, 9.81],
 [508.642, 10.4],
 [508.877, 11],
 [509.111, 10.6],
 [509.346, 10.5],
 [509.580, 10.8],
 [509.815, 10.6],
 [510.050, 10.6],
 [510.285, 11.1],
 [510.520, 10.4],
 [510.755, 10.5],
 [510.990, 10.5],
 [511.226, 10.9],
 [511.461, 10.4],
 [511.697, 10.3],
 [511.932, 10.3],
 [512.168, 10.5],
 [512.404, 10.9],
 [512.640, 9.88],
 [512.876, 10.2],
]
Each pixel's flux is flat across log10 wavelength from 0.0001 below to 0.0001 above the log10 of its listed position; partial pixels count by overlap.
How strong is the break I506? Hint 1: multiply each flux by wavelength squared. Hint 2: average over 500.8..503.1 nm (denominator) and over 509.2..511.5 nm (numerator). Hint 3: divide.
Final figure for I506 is 1.09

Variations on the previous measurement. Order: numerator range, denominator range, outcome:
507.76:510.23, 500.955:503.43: 1.05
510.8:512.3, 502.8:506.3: 1.03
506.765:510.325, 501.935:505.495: 1.03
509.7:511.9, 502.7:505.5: 1.04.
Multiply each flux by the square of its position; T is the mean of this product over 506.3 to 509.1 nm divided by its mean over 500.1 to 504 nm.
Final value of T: 1.0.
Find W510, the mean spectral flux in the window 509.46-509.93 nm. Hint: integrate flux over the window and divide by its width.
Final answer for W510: 10.7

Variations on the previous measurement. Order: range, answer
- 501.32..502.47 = 10.2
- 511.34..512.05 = 10.3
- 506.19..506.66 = 10.5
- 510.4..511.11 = 10.5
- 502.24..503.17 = 10.3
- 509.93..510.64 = 10.7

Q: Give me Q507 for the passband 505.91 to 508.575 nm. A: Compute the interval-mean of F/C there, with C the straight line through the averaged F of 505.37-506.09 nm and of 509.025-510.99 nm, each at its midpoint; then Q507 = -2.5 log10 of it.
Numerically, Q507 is 0.03 mag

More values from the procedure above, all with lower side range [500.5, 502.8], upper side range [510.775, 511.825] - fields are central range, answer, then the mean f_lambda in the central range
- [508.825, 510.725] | -0.02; 10.7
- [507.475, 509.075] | 0.01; 10.3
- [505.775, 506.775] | -0.03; 10.6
